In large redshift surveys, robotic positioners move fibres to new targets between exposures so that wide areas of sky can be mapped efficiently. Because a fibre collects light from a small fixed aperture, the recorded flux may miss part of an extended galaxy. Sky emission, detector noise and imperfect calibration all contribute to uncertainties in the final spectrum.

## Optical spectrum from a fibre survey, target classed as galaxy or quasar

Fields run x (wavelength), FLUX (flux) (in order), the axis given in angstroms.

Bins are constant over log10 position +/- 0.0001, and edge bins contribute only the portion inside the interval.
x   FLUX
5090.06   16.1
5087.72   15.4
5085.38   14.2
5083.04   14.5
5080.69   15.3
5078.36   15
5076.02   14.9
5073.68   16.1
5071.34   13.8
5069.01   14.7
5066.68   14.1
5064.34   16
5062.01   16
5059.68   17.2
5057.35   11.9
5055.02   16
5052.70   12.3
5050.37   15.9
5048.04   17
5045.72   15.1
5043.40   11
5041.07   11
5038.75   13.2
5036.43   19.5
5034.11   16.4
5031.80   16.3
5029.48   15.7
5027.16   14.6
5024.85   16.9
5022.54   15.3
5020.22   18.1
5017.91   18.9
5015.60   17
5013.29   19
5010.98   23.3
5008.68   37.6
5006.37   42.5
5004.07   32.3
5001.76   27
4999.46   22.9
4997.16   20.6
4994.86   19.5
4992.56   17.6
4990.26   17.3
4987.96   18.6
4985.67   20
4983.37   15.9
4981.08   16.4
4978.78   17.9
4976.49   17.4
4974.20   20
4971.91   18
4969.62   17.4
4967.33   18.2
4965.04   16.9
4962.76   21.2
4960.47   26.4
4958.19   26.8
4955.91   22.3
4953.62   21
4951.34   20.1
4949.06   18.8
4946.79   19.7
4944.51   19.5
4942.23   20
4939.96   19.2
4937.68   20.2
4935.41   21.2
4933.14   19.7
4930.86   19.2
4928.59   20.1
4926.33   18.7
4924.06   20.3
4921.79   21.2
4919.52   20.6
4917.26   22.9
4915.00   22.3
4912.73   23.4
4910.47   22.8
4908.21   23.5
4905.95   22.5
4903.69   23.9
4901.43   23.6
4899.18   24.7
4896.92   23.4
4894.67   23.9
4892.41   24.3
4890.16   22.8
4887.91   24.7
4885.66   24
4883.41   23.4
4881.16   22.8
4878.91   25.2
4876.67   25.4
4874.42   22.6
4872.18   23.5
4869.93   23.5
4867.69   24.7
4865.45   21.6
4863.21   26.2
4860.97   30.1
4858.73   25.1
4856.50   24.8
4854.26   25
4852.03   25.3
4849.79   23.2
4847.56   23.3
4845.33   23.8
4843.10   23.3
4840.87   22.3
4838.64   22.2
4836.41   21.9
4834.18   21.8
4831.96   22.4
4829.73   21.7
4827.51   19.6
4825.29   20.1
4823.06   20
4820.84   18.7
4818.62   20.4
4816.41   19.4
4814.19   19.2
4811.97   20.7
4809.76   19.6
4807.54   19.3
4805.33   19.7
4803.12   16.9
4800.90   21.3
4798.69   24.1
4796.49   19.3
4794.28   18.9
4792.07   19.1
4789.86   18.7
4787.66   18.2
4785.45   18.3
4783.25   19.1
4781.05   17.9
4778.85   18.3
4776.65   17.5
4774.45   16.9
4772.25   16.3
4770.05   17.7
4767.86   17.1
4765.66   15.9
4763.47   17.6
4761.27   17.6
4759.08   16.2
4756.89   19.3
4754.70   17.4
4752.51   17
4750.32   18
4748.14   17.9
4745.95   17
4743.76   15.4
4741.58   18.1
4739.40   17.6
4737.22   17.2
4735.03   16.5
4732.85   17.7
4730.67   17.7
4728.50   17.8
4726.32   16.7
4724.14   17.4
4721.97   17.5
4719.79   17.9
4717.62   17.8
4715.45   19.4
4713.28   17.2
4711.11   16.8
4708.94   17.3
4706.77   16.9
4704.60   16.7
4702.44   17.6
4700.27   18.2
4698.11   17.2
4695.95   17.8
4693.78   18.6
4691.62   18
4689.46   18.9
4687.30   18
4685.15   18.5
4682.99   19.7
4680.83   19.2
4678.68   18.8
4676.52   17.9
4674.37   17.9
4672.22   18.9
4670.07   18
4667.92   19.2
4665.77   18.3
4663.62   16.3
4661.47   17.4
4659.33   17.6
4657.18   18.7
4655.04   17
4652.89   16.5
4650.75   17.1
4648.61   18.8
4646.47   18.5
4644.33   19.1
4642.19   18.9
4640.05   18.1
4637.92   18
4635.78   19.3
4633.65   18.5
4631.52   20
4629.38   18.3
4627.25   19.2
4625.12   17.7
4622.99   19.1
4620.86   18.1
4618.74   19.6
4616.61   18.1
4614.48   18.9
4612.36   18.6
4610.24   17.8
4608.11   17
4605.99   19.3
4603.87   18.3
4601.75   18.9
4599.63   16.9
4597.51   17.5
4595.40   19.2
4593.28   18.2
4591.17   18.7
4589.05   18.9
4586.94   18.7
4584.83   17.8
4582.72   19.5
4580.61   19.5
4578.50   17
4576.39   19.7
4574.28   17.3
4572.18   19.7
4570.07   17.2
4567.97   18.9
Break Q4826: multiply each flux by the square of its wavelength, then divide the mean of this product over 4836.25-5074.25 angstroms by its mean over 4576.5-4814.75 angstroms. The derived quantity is 1.26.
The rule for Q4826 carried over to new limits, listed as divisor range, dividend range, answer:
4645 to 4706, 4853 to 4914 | 1.46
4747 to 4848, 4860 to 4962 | 1.22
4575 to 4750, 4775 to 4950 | 1.30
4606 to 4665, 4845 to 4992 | 1.35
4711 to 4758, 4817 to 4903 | 1.40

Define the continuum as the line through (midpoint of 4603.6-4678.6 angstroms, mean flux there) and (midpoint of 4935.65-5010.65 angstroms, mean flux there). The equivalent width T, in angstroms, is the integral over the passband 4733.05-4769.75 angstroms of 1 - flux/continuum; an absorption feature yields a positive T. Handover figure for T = 4.0 angstroms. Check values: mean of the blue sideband 18.3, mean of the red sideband 21.6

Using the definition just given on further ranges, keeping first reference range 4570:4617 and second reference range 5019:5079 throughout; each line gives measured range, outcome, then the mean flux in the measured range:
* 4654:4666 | 0.3 angstroms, 17.5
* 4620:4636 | -0.5 angstroms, 18.8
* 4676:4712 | -0.7 angstroms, 18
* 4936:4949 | -3.1 angstroms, 19.7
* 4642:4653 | -0.1 angstroms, 18.2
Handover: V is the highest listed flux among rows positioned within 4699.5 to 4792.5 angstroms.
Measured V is 19.4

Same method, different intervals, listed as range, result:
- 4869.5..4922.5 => 25.4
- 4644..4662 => 19.1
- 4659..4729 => 19.7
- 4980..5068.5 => 42.5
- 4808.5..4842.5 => 22.4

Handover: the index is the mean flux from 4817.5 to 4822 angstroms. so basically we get 19.6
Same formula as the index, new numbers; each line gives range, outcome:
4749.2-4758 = 17.9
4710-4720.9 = 17.8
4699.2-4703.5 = 17.9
